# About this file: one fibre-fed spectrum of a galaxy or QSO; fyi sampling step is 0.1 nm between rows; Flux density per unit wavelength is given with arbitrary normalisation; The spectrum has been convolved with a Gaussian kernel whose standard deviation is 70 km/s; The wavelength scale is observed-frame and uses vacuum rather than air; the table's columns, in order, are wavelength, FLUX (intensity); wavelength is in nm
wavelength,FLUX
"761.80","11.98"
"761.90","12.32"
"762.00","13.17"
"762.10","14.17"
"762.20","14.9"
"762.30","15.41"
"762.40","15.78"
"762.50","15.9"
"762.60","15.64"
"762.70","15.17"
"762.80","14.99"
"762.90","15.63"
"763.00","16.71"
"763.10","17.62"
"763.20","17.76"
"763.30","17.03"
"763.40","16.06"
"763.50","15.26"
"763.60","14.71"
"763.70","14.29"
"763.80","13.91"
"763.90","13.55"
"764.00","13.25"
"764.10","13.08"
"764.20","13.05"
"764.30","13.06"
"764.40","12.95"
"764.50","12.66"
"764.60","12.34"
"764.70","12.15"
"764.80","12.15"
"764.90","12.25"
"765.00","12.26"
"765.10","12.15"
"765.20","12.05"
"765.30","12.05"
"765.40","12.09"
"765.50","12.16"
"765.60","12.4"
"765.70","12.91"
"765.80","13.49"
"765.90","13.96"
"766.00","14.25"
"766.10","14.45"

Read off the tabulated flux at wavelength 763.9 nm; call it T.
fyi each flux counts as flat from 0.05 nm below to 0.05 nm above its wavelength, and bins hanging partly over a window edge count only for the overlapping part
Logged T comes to 13.55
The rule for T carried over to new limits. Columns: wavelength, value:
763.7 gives 14.29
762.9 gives 15.63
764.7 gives 12.15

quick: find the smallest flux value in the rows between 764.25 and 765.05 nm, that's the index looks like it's 12.15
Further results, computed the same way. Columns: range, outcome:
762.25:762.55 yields 15.41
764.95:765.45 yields 12.05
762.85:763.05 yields 15.63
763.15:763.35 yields 17.03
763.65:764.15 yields 13.08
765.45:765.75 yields 12.16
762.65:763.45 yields 14.99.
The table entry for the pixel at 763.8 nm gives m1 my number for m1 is 13.91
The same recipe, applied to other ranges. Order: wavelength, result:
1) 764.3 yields 13.06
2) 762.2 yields 14.9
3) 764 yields 13.25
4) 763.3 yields 17.03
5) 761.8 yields 11.98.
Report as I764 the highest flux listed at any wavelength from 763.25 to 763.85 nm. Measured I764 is 17.03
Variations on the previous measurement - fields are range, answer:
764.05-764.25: 13.08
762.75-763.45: 17.76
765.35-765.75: 12.91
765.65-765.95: 13.96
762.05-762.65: 15.9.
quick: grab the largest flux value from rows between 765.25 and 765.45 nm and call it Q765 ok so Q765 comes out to 12.09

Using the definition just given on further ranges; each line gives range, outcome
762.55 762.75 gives 15.64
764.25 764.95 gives 13.06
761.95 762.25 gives 14.9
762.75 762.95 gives 15.63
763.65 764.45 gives 14.29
